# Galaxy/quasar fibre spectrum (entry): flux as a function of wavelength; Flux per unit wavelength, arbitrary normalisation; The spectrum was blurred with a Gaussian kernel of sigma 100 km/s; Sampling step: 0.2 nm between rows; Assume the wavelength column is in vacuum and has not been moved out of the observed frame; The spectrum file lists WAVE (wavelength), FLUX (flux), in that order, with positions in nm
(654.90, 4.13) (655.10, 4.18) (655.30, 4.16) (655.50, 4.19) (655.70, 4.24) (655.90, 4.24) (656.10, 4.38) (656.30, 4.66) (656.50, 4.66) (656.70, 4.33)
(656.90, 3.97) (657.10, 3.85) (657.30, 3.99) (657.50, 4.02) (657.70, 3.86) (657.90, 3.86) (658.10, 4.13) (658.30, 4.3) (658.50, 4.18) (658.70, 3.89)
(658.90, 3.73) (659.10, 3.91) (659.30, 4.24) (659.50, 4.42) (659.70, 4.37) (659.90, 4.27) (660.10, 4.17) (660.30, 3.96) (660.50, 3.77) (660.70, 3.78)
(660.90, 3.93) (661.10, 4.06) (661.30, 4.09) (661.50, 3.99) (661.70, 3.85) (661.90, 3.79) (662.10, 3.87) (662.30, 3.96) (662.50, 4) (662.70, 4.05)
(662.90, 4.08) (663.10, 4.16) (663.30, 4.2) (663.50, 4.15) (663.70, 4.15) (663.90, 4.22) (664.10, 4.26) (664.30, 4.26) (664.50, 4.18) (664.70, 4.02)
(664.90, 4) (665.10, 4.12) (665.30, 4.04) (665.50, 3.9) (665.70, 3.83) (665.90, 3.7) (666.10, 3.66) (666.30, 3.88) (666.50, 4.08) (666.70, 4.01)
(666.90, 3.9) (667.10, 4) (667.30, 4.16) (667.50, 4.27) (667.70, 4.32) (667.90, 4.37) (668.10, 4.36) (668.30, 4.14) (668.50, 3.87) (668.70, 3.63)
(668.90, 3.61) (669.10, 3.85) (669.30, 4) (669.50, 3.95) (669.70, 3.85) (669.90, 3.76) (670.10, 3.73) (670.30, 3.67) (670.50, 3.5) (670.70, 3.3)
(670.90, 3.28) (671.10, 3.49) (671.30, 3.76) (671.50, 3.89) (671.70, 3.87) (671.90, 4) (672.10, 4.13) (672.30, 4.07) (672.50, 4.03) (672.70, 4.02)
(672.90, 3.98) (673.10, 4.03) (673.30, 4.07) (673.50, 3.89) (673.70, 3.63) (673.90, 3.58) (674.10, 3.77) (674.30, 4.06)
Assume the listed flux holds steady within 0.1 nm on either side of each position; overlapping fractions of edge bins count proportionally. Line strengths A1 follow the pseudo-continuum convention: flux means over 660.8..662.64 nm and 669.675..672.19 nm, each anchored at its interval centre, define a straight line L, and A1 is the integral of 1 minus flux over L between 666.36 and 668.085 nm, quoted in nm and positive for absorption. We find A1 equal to -0.15 nm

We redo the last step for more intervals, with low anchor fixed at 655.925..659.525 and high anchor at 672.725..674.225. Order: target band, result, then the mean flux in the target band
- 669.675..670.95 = 0.11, 3.58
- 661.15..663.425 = 0.03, 4.01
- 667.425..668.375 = -0.08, 4.3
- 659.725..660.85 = 0.02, 4.01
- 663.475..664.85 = -0.05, 4.17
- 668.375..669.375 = 0.04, 3.8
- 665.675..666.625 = 0.04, 3.83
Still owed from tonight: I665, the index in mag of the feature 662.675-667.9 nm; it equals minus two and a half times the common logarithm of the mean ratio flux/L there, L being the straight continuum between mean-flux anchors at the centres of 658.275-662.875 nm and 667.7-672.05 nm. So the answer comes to -0.04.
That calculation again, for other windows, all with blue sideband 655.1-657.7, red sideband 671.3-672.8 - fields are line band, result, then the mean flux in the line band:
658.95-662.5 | 0.03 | 4.02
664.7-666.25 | 0.05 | 3.9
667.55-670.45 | 0.03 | 3.93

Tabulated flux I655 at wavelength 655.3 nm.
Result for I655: 4.16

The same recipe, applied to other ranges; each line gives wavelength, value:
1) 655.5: 4.19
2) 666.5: 4.08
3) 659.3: 4.24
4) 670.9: 3.28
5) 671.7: 3.87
